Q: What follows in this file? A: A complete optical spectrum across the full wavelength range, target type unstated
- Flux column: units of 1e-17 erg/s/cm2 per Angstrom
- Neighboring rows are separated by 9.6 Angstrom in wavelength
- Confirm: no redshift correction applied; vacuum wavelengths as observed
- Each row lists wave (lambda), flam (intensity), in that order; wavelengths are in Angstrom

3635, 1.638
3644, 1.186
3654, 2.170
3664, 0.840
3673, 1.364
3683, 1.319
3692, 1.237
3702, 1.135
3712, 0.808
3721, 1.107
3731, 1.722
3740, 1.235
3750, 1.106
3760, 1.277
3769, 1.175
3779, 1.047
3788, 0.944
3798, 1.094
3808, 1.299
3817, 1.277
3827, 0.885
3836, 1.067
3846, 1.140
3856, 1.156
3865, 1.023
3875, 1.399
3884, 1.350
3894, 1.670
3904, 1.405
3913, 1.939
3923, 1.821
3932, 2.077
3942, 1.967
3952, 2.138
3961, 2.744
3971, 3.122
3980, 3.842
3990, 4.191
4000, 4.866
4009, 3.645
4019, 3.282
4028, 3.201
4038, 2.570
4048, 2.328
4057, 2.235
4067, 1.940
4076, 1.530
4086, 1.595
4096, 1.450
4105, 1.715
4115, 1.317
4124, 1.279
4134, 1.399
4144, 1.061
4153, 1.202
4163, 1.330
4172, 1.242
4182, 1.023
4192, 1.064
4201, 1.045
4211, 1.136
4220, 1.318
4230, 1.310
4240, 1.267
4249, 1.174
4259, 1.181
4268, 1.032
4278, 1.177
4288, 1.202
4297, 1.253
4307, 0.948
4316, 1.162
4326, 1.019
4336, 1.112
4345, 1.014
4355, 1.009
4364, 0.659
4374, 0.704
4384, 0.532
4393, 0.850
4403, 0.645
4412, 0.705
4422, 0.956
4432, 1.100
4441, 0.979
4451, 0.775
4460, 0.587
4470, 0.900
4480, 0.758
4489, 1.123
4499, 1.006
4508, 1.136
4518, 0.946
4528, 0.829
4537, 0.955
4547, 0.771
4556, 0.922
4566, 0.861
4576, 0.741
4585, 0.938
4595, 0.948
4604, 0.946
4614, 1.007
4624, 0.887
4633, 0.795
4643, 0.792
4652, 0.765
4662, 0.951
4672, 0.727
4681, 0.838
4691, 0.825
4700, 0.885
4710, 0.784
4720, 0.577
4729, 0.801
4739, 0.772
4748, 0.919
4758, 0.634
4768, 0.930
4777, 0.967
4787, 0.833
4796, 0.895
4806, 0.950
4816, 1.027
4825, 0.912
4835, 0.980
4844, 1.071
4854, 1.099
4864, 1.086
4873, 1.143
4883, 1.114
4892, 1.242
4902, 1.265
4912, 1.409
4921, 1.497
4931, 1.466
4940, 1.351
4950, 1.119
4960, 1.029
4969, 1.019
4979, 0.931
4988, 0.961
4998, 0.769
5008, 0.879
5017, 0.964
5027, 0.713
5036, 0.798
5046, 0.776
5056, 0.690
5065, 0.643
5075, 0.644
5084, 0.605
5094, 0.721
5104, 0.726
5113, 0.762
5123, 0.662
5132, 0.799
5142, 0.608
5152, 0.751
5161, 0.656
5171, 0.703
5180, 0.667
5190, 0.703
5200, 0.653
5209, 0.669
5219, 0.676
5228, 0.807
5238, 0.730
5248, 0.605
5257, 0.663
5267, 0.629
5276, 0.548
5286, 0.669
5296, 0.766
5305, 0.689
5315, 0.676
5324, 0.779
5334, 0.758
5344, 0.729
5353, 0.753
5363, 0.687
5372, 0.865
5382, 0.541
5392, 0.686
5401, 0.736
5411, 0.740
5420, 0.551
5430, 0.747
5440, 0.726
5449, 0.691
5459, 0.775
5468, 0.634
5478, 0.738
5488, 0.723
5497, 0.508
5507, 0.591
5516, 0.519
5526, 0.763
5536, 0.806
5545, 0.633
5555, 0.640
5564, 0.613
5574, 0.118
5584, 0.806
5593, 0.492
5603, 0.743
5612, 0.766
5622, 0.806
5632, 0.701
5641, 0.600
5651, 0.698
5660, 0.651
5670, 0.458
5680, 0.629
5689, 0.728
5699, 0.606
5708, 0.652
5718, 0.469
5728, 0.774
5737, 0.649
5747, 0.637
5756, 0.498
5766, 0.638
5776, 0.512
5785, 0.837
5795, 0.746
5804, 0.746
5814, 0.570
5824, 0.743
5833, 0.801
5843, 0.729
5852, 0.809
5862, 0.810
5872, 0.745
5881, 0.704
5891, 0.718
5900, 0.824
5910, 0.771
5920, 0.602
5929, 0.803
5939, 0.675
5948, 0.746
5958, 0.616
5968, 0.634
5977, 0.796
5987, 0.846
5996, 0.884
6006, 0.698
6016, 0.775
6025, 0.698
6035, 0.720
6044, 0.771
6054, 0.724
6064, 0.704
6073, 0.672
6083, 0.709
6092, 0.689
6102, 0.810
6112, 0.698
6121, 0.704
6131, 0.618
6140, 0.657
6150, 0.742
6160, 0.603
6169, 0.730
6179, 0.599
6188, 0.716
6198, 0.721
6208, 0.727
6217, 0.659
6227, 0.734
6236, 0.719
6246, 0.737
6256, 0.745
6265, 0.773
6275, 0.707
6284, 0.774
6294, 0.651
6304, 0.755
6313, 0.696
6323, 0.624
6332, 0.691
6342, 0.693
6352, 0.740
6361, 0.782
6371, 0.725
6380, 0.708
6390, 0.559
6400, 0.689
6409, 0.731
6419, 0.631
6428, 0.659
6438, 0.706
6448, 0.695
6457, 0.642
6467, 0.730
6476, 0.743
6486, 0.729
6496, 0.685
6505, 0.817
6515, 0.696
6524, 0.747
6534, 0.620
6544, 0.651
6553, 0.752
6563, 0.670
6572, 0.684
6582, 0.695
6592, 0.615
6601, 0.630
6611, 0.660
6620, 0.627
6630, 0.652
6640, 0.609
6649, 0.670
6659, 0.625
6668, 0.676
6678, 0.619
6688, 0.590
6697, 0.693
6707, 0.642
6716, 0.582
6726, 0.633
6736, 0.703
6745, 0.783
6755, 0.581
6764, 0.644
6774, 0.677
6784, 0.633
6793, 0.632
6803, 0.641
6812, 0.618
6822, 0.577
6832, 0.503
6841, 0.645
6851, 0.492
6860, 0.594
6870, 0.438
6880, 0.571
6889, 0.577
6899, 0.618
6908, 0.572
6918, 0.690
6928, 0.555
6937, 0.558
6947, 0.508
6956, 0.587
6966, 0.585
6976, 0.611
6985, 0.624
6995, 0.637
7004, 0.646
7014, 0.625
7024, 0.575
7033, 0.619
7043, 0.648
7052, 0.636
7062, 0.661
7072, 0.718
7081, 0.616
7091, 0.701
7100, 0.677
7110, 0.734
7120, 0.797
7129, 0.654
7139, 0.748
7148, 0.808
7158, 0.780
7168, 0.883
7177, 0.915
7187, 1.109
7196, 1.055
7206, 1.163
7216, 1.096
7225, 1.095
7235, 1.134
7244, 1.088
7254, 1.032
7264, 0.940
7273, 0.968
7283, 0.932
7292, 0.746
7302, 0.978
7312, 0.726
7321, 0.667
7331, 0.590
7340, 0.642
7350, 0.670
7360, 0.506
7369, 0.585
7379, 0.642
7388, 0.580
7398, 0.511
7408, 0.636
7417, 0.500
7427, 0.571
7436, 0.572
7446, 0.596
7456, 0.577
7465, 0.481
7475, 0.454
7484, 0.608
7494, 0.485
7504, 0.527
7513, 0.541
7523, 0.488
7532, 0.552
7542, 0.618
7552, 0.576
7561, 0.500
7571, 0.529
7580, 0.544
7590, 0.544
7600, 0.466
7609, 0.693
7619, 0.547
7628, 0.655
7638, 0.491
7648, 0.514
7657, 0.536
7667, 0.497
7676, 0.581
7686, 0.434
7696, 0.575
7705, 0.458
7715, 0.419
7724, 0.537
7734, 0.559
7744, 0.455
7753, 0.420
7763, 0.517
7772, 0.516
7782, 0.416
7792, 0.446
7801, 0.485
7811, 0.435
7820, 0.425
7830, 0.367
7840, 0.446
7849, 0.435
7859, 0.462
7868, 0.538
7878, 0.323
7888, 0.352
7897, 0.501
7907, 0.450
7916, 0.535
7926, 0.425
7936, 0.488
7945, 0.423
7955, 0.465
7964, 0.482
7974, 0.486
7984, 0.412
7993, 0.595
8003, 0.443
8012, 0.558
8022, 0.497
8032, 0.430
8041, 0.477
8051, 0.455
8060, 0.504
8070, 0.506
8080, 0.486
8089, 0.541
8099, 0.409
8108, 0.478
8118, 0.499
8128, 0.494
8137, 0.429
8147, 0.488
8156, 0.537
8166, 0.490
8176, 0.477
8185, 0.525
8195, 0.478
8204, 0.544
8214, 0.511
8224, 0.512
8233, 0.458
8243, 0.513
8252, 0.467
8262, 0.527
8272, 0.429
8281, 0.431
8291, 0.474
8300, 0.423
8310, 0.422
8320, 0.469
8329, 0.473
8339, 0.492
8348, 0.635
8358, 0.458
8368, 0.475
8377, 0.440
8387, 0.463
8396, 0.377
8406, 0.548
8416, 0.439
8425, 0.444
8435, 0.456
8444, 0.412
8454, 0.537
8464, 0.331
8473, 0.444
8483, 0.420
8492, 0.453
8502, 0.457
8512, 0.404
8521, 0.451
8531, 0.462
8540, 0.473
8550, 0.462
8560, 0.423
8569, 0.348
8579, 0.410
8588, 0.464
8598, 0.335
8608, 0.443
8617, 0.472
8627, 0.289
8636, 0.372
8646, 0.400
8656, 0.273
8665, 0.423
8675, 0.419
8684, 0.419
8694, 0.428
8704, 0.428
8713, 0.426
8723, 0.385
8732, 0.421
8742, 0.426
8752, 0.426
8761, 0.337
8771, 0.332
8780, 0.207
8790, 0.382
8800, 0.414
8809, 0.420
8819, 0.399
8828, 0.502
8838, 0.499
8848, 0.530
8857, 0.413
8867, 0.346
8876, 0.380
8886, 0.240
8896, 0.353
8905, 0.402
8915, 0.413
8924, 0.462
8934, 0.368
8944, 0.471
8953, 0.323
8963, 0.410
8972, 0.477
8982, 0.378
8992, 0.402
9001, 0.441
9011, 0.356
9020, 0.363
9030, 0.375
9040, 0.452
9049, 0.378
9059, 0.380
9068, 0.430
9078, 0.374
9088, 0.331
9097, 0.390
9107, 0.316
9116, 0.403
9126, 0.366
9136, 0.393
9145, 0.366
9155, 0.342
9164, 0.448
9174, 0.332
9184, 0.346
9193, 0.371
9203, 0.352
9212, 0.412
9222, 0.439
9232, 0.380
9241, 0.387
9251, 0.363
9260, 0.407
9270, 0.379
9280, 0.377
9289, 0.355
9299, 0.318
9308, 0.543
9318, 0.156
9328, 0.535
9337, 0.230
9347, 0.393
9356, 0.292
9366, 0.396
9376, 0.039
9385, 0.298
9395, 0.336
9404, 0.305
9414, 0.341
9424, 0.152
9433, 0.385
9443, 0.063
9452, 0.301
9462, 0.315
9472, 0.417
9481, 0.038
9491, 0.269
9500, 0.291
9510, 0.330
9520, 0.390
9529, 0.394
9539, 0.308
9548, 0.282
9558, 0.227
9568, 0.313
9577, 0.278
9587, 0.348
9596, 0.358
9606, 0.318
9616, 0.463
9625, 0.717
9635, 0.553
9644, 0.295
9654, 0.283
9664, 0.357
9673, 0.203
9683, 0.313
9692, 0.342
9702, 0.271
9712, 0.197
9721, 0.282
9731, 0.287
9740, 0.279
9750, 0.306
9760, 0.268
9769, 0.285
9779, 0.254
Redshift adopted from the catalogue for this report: 1.583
